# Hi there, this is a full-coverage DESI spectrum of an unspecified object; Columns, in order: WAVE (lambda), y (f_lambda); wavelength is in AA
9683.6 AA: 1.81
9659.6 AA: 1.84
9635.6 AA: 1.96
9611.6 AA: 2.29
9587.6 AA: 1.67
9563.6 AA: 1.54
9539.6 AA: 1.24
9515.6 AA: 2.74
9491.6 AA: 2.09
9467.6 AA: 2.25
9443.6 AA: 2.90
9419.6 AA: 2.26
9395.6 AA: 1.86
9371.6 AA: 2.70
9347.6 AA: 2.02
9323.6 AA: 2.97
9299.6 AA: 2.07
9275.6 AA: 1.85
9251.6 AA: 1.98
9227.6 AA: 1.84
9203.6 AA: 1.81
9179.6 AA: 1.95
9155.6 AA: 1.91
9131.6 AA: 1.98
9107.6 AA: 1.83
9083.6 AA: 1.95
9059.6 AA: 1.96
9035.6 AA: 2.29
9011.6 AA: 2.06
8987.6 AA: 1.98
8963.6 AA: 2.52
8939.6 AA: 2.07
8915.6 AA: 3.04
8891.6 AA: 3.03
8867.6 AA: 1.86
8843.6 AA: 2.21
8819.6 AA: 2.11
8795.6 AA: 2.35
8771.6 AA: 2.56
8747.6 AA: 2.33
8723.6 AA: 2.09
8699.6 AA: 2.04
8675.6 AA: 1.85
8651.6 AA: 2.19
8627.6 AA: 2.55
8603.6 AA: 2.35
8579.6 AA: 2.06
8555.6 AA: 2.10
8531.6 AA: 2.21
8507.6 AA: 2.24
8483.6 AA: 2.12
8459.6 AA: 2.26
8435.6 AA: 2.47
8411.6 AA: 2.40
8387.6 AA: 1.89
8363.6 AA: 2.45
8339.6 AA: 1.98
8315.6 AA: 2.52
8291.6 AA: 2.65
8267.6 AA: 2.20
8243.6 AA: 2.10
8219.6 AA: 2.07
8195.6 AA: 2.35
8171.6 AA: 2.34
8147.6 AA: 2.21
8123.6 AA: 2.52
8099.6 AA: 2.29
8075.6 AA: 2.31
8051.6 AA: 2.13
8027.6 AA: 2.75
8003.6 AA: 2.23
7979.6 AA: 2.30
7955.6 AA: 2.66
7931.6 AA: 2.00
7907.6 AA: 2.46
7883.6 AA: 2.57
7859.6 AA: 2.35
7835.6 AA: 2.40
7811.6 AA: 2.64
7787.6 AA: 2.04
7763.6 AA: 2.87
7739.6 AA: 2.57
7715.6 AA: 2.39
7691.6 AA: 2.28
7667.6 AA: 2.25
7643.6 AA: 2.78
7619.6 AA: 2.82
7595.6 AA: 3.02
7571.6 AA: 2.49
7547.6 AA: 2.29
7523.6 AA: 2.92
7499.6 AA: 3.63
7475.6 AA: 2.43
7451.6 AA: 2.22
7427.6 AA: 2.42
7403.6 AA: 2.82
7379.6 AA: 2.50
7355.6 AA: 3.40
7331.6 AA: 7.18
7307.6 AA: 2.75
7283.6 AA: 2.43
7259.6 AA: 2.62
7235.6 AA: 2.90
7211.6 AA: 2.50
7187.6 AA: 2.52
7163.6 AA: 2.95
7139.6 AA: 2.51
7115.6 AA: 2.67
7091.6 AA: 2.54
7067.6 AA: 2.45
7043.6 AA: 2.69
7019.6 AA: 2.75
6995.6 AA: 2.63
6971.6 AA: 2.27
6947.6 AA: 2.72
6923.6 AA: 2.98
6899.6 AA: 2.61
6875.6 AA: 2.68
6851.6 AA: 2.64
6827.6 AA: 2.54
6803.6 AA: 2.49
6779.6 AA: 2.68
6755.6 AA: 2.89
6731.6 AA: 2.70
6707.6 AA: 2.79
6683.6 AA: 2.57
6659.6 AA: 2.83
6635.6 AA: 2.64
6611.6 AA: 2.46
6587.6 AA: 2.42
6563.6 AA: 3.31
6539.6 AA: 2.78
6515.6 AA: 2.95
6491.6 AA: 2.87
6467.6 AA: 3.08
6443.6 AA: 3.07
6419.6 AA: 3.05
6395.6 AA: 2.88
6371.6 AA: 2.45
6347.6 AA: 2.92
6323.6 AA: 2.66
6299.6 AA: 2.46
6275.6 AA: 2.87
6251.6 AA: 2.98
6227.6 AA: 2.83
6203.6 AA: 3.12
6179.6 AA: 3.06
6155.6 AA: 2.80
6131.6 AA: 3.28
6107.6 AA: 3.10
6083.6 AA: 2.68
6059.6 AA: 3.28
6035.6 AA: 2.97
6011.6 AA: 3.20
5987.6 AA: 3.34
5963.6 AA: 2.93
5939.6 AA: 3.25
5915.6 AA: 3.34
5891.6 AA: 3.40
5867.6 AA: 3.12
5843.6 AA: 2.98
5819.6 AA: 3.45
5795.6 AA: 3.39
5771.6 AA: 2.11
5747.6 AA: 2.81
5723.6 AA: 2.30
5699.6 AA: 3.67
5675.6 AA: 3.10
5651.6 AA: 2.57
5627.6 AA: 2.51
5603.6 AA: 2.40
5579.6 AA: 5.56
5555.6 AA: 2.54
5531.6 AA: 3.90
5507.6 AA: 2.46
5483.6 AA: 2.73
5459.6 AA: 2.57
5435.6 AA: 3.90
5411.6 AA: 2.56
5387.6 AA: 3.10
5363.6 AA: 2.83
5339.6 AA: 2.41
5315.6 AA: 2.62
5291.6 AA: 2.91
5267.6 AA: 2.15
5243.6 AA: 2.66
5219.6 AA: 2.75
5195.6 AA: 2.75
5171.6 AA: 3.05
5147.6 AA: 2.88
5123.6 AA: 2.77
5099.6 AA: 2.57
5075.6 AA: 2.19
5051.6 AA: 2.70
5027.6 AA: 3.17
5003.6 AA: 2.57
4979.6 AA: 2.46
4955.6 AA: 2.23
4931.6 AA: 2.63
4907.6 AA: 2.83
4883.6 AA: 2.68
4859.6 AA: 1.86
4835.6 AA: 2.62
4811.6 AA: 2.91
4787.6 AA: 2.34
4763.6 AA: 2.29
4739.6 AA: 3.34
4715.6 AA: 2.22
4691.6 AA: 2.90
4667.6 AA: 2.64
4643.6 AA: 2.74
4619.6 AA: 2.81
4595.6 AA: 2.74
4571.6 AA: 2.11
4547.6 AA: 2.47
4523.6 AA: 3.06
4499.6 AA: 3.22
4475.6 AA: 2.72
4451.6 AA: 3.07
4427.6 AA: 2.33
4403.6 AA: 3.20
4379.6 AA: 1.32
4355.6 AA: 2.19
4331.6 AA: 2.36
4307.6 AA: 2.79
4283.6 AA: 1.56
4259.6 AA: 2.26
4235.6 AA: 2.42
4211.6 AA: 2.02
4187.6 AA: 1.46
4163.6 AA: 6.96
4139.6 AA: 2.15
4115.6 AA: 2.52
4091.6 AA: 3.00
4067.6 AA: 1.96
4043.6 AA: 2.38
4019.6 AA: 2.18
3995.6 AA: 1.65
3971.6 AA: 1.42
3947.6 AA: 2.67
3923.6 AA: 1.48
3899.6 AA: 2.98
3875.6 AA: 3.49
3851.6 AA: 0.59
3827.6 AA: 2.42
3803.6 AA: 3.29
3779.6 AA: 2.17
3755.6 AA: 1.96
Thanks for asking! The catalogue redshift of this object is 0.116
